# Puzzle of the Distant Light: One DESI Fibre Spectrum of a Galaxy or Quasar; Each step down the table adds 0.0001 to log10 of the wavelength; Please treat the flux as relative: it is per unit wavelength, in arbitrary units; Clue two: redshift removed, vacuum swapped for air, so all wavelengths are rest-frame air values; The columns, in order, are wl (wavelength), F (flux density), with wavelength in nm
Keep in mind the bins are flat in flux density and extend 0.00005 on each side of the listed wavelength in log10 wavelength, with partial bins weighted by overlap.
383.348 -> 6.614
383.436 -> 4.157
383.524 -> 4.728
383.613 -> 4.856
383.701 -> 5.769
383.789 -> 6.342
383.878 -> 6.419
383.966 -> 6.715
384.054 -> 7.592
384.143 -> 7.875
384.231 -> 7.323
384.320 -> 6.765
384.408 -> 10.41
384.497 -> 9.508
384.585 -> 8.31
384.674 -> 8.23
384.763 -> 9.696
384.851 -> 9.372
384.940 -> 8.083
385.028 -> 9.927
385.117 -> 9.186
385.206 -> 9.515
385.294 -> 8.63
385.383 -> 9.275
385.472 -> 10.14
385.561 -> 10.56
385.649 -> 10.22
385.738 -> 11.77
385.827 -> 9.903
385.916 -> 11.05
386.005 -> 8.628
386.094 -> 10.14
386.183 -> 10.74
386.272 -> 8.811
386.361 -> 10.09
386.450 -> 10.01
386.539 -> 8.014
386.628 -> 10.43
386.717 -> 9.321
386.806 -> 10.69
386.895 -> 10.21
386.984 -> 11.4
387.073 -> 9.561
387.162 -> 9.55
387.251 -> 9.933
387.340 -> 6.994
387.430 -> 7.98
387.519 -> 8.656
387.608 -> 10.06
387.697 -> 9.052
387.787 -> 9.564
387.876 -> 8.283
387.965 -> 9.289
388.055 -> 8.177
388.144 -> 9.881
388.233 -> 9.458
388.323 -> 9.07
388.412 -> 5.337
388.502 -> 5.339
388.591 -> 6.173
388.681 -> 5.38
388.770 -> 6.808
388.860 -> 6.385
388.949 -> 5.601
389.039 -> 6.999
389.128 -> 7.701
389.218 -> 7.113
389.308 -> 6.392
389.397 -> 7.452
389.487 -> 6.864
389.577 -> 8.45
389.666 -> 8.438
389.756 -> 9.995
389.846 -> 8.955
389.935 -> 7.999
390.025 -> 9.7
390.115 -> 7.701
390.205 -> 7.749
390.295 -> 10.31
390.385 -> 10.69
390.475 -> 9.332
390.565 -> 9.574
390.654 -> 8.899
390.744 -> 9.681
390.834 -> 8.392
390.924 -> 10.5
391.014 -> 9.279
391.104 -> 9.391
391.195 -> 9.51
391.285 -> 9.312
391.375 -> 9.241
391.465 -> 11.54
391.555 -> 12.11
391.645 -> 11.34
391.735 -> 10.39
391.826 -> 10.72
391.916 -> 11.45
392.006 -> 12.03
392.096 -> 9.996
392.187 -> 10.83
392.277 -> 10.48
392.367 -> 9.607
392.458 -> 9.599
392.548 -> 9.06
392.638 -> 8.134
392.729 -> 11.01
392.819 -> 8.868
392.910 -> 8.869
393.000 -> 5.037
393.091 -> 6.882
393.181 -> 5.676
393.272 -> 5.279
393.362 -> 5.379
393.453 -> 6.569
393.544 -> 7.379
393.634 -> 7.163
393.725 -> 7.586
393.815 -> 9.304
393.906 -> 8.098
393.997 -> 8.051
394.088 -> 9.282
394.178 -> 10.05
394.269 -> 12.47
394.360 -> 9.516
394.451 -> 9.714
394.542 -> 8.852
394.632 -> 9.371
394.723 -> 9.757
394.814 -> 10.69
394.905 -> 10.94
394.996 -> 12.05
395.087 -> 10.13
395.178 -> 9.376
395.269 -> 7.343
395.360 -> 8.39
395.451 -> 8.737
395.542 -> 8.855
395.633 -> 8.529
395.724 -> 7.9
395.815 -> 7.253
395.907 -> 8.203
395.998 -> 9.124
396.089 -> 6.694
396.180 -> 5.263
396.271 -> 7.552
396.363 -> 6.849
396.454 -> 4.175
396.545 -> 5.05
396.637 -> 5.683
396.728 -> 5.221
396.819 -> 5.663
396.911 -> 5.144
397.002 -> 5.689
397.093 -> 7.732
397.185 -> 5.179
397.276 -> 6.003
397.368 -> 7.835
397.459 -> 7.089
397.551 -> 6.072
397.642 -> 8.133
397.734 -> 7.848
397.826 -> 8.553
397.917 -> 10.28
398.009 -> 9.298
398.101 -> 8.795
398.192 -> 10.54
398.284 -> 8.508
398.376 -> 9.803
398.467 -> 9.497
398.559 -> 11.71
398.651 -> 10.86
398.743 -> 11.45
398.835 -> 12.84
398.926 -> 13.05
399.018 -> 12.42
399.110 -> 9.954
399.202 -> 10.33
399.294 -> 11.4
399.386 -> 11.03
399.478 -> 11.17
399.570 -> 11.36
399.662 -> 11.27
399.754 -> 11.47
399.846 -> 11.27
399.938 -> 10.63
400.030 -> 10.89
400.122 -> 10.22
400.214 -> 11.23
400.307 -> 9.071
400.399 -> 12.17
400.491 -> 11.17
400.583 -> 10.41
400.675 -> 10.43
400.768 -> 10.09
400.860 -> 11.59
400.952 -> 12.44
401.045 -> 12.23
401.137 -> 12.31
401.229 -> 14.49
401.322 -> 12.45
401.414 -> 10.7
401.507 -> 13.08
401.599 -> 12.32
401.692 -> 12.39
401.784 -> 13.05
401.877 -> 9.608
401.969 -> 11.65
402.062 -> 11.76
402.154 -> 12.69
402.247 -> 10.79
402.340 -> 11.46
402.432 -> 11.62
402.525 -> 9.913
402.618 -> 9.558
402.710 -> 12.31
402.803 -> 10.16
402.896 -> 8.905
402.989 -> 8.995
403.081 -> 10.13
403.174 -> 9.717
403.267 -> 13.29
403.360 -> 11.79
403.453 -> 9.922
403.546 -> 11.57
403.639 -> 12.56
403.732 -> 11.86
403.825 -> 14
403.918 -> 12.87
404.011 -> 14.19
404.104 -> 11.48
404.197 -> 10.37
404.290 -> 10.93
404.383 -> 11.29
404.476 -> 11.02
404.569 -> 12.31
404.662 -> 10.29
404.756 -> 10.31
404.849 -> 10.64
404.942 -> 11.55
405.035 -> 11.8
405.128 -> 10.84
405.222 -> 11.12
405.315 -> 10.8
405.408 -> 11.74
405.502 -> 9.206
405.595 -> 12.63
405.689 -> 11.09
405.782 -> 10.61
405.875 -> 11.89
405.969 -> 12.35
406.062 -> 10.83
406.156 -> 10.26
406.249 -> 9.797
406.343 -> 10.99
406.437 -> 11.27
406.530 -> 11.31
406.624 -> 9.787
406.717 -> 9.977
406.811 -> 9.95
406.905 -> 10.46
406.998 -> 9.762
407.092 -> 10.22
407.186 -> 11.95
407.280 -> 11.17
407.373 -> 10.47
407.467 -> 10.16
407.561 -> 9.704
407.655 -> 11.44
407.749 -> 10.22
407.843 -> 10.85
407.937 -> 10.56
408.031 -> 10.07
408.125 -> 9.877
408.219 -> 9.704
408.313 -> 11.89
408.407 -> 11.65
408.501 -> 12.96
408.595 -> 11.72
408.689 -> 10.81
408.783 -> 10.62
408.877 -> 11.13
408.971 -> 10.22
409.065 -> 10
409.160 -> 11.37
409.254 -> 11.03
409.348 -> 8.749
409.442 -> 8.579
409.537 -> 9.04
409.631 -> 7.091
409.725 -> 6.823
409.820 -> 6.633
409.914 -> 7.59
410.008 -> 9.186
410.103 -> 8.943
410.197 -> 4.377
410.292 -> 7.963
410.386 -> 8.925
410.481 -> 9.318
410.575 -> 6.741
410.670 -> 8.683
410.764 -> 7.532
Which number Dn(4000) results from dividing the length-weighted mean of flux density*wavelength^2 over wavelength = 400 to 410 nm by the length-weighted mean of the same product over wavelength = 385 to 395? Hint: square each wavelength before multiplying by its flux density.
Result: 1.3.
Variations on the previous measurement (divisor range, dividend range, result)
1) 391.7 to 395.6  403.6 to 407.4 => 1.31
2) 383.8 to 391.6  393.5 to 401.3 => 1.11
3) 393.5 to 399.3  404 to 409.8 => 1.30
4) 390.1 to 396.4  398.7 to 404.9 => 1.32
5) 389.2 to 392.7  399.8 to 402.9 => 1.26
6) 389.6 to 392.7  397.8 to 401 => 1.15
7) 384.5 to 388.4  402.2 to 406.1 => 1.30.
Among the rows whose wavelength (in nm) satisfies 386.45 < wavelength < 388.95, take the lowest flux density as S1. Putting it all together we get 5.337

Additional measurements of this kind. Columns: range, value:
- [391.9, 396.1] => 5.037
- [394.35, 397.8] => 4.175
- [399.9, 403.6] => 8.905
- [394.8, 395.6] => 7.343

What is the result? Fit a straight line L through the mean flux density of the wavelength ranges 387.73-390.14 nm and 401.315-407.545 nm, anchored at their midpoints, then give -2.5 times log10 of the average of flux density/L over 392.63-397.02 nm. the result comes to 0.14 mag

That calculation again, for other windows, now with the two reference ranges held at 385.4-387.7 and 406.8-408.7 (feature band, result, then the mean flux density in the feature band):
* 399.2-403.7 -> -0.08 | 11.3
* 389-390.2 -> 0.24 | 7.98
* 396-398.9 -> 0.30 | 7.84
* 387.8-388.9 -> 0.29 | 7.53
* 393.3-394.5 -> 0.19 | 8.46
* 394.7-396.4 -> 0.18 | 8.6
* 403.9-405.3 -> -0.07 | 11.4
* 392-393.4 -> 0.19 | 8.46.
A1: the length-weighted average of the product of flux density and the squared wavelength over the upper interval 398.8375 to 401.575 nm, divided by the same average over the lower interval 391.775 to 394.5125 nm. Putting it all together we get 1.3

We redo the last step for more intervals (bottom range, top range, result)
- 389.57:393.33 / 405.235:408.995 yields 1.25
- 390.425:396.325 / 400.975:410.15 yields 1.28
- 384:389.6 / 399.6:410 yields 1.37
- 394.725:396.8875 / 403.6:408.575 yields 1.49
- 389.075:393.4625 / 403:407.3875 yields 1.33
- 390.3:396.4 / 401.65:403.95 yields 1.31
